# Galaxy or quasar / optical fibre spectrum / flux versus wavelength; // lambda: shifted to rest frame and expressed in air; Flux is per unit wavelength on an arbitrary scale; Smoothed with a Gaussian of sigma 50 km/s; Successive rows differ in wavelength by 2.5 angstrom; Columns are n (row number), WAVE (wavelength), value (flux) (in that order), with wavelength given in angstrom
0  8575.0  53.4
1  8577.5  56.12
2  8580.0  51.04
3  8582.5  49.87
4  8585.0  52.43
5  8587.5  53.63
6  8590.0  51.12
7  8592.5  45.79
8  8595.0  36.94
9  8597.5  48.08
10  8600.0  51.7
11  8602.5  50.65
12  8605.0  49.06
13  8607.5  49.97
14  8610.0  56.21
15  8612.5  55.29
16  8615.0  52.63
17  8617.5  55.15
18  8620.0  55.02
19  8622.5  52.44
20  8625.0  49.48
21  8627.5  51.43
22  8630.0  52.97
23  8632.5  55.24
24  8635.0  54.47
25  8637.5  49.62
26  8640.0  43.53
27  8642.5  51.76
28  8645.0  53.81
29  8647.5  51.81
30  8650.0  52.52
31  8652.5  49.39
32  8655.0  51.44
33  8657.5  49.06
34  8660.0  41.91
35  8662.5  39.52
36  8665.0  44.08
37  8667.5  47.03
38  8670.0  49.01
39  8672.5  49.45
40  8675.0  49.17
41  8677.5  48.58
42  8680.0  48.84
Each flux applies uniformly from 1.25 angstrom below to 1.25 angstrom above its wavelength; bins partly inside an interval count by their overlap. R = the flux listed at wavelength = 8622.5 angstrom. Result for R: 52.44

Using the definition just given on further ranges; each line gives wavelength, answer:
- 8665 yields 44.08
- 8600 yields 51.7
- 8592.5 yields 45.79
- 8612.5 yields 55.29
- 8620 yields 55.02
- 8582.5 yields 49.87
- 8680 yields 48.84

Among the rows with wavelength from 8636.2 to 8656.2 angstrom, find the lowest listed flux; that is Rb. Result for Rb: 43.53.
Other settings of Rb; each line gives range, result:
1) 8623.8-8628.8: 49.48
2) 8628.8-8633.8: 52.97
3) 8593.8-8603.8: 36.94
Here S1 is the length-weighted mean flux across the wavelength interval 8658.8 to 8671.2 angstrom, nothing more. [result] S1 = 44.3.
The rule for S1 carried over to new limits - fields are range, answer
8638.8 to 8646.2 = 49.7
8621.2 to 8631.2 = 51.6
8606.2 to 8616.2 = 53.5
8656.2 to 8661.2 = 45.6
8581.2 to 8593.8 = 50.5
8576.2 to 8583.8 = 52.4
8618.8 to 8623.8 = 53.7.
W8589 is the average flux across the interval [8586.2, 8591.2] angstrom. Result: 52.4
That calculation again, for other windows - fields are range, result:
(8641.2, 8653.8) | 51.8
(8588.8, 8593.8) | 48.3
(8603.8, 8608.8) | 49.6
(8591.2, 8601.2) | 45.6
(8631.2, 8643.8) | 50.9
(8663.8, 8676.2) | 47.8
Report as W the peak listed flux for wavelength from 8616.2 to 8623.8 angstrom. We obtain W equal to 55.15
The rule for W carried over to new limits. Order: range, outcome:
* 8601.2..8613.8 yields 56.21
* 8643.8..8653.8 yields 53.81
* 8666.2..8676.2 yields 49.45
